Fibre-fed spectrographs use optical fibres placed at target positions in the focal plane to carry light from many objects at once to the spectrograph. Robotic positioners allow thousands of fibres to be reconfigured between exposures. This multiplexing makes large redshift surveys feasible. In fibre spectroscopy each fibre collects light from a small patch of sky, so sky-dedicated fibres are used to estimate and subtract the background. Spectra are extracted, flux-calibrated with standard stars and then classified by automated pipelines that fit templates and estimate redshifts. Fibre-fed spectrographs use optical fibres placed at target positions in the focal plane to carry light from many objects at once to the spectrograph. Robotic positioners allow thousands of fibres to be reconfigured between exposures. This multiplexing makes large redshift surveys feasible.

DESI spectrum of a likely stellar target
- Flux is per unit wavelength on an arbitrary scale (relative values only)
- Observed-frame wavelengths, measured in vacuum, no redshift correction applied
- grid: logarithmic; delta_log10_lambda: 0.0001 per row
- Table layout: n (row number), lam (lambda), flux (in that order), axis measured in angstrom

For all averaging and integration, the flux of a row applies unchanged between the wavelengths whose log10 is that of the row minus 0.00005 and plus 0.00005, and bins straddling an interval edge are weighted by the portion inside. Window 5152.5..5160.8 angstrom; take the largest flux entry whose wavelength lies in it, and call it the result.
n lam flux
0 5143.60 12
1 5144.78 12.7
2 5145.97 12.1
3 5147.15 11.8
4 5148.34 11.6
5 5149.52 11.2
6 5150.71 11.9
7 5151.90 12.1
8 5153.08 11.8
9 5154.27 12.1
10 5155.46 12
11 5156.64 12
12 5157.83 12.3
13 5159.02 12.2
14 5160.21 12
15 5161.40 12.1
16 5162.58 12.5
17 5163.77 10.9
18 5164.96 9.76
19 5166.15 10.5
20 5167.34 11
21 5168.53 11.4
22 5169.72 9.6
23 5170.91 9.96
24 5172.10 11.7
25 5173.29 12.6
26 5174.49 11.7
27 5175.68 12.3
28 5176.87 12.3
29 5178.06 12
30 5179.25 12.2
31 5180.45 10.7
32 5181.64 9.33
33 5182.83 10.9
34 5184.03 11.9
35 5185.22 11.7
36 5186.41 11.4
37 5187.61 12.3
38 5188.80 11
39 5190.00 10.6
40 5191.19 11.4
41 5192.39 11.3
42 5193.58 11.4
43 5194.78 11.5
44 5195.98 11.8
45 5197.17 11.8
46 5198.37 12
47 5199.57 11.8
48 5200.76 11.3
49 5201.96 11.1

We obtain 12.3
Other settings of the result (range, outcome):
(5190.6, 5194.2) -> 11.4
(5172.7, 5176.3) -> 12.6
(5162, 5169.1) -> 12.5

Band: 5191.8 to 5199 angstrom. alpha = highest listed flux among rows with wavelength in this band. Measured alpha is 12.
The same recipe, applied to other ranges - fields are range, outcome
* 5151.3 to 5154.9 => 12.1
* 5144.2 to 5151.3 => 12.7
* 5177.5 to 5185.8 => 12.2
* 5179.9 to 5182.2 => 10.7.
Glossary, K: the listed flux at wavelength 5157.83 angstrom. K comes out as 12.3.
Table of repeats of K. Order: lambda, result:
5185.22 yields 11.7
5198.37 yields 12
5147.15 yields 11.8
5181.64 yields 9.33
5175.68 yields 12.3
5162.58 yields 12.5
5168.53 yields 11.4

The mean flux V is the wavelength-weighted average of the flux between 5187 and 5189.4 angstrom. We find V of 11.6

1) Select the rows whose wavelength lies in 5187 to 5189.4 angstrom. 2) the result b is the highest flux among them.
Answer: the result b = 12.3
